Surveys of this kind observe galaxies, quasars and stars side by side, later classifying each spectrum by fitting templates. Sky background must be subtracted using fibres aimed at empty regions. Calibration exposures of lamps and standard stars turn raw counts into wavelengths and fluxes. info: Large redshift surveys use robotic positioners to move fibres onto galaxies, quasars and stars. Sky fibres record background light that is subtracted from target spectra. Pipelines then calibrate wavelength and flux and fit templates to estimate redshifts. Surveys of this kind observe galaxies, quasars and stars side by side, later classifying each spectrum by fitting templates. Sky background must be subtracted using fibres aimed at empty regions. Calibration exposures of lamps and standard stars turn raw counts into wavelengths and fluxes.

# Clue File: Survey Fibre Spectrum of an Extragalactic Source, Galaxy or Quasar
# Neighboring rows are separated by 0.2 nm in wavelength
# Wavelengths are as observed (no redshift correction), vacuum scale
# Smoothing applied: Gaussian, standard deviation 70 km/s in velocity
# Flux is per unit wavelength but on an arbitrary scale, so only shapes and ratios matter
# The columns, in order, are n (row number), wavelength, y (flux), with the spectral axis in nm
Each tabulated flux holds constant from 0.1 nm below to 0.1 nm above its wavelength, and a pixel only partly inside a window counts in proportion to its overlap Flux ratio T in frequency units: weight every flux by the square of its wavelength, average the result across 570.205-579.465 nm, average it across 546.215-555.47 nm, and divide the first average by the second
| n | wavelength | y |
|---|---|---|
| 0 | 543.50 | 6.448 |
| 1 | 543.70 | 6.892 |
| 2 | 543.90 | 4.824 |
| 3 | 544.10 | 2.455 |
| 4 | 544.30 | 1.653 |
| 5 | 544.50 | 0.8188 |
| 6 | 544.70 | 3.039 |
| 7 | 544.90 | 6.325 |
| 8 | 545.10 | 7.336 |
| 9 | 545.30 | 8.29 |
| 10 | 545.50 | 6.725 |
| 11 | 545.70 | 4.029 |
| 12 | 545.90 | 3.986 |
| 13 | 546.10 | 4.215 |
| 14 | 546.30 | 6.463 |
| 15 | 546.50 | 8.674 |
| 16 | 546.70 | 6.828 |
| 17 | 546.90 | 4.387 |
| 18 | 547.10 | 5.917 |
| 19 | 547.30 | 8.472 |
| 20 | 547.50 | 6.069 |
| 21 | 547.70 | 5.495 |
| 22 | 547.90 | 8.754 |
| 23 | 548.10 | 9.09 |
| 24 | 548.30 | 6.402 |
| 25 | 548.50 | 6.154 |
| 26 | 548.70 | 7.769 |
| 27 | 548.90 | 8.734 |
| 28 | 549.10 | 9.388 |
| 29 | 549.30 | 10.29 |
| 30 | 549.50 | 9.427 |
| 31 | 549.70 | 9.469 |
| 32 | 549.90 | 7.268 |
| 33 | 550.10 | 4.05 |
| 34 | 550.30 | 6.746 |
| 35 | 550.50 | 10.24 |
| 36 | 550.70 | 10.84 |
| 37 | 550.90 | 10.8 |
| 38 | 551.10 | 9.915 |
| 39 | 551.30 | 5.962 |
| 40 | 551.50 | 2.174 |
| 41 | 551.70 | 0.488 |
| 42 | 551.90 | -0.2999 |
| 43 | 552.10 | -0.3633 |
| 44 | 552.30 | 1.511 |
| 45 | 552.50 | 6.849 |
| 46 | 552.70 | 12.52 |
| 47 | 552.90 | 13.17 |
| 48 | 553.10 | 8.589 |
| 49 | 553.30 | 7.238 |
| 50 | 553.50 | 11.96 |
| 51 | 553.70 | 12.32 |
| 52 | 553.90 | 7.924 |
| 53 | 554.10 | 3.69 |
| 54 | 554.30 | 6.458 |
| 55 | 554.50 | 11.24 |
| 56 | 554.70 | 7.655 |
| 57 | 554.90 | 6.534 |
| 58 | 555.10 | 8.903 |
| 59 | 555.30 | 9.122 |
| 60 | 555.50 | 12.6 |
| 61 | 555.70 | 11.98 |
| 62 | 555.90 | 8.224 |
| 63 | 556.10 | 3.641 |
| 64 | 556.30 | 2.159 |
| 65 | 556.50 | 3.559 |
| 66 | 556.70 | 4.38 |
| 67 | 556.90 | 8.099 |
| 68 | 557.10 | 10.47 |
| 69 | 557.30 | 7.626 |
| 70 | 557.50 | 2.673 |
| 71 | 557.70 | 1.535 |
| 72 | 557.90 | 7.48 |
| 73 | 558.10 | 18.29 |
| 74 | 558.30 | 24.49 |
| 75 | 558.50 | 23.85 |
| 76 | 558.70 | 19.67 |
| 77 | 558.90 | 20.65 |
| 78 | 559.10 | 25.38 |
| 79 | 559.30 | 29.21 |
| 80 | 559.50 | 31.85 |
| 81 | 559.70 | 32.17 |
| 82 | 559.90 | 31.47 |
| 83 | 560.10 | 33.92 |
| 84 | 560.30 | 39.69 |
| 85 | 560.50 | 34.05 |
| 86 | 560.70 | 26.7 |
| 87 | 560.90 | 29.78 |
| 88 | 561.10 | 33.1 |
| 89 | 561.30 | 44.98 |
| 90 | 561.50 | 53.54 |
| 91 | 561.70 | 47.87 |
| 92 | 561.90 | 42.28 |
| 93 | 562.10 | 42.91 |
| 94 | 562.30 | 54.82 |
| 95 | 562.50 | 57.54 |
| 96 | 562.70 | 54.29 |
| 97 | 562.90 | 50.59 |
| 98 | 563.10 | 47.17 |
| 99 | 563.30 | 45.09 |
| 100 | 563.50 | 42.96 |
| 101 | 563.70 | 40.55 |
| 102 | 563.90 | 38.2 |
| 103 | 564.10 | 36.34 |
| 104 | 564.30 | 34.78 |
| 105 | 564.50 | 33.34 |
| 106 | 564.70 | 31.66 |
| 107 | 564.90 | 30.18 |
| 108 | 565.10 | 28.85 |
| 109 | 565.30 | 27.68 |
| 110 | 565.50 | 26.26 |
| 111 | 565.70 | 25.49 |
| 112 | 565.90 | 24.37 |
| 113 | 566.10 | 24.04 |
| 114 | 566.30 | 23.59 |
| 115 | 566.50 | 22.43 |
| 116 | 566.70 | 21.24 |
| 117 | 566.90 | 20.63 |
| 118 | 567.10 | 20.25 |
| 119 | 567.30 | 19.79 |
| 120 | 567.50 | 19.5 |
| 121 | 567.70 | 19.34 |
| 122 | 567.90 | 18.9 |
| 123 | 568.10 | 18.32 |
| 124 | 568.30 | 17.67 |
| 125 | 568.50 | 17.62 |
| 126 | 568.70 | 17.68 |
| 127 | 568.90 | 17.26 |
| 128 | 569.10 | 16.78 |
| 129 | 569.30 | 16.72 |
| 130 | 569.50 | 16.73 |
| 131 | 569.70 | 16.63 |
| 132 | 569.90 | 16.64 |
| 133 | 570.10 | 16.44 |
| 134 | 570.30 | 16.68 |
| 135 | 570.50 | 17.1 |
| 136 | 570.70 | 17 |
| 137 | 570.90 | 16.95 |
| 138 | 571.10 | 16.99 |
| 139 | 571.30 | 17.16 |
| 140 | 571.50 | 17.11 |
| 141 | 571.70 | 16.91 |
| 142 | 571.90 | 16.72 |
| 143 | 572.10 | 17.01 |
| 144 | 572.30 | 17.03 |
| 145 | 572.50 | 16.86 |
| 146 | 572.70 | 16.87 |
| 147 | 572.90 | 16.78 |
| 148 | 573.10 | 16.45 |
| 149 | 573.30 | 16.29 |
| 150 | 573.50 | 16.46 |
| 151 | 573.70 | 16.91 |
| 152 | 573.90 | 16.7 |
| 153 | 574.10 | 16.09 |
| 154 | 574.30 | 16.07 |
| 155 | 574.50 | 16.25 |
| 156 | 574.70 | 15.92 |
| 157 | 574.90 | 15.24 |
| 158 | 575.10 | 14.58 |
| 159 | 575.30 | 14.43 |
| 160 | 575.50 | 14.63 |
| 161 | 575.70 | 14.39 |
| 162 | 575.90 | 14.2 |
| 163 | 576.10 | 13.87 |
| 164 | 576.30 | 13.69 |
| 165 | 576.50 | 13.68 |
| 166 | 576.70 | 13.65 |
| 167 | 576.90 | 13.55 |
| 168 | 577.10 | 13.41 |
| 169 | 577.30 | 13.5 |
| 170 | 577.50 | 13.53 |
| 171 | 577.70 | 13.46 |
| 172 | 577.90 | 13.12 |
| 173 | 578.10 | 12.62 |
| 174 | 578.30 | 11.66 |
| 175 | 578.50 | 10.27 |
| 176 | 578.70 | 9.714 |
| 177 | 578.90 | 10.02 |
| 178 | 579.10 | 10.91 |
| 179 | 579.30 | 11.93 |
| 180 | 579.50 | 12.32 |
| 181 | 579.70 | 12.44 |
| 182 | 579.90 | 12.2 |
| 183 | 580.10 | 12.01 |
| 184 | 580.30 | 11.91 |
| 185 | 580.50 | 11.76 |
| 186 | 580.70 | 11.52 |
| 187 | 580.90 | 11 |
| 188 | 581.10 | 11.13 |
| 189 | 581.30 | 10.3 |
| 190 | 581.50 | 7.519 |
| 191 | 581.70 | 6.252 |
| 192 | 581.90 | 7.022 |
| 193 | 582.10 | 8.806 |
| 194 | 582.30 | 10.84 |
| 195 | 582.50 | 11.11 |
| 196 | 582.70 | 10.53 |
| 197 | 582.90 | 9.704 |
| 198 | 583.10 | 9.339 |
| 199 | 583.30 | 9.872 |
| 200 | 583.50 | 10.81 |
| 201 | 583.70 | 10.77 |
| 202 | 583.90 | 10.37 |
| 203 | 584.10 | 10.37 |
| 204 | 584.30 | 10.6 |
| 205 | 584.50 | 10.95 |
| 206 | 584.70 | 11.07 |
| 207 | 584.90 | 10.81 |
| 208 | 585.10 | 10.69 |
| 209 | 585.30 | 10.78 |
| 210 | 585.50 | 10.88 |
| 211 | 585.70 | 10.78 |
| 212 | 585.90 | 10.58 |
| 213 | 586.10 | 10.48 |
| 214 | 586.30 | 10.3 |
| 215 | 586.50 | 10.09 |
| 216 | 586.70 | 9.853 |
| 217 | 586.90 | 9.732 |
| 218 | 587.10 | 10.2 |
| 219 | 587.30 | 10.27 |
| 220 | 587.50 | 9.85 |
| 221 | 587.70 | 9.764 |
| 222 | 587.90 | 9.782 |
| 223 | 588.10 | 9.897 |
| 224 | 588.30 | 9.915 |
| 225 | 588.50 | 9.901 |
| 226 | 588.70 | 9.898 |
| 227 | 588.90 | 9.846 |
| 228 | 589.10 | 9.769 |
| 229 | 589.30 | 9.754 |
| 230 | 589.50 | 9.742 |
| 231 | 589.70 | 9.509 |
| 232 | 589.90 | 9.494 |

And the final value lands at 2.2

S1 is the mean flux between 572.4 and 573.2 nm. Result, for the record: 16.7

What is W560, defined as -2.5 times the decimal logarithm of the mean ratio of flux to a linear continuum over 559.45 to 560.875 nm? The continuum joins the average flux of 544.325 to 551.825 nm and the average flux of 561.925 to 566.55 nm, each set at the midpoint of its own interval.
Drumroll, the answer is -0.12 mag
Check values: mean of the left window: 6.71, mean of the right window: 36.9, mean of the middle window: 32.7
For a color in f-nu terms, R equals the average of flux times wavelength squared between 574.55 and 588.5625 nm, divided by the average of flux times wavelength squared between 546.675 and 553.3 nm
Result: 1.79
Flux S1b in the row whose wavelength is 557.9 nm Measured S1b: 7.48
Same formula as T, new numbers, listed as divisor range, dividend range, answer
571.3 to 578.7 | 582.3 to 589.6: 0.71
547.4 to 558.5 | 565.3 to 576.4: 2.39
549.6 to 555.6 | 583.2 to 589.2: 1.54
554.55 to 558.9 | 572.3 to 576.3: 1.68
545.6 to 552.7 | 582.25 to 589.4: 1.79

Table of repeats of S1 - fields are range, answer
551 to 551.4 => 7.94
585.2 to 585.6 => 10.8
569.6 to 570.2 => 16.6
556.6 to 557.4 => 7.64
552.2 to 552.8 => 6.96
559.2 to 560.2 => 31.7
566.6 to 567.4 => 20.5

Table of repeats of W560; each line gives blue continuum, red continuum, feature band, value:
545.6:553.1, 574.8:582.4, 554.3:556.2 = -0.11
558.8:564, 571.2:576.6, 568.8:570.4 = 0.39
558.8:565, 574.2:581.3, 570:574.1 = 0.29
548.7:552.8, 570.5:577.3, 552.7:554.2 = -0.21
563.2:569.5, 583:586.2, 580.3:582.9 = 0.30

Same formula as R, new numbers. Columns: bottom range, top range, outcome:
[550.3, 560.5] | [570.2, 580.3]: 1.28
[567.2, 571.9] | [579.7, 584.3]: 0.62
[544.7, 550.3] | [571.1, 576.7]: 2.50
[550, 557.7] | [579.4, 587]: 1.64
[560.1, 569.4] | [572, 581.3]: 0.46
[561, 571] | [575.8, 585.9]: 0.41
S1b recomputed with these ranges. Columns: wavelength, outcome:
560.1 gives 33.92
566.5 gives 22.43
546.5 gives 8.674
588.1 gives 9.897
